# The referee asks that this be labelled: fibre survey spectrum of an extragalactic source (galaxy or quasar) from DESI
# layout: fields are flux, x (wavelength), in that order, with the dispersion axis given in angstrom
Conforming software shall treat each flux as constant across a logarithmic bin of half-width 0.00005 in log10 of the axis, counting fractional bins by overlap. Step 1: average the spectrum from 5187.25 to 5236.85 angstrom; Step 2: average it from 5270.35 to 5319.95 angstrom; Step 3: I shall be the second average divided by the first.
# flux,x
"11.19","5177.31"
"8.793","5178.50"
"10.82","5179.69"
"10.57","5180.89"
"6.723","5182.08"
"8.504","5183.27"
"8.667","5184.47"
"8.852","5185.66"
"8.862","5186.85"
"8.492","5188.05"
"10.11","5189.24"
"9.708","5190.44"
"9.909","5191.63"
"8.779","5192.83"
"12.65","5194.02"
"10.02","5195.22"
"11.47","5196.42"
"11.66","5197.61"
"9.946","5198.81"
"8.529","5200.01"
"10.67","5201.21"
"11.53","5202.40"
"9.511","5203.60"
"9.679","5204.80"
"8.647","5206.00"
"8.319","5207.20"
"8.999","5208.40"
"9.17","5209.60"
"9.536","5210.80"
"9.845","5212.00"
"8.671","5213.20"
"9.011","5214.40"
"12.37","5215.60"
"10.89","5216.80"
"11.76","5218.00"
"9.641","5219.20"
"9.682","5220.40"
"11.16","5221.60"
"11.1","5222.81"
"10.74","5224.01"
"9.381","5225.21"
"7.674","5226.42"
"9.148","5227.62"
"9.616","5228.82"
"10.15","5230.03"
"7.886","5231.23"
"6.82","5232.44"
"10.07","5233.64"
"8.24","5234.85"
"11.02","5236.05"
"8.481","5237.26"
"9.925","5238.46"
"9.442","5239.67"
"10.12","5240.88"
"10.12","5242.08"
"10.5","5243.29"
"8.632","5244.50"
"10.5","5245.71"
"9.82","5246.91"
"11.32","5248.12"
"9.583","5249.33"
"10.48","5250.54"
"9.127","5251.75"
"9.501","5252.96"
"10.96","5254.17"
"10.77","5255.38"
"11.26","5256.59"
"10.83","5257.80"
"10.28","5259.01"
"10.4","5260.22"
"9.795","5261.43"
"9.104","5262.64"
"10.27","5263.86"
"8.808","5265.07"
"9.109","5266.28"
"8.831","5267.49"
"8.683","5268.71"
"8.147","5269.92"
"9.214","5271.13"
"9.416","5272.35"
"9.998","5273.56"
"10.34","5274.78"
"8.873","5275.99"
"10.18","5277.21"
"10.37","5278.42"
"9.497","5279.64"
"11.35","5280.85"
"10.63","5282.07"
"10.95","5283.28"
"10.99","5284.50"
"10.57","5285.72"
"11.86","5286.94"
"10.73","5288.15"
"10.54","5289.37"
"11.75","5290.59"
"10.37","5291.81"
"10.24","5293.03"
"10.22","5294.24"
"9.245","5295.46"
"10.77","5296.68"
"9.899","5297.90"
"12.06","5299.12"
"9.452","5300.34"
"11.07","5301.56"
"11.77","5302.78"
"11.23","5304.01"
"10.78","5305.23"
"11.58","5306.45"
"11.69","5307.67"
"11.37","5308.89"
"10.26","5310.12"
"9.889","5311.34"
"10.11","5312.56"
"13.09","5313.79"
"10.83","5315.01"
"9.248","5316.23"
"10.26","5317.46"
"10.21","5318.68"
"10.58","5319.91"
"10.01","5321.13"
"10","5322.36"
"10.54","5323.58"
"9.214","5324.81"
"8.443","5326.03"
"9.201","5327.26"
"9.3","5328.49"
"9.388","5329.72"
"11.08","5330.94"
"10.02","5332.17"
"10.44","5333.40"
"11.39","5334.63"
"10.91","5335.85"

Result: 1.08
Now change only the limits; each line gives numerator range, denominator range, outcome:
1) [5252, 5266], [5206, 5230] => 1.03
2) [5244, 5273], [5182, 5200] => 1.01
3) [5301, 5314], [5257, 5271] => 1.17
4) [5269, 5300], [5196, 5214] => 1.06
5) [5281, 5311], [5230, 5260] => 1.10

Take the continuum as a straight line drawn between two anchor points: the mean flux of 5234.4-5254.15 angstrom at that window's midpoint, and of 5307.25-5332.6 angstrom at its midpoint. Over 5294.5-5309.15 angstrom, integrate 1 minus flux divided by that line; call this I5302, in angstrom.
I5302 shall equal -1.09 angstrom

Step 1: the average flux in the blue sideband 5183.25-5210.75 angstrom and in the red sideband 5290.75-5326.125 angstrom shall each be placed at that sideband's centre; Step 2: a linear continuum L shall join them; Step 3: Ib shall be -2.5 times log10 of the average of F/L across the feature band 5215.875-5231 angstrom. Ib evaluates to -0.02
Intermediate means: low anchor 9.7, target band 10.1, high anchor 10.5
